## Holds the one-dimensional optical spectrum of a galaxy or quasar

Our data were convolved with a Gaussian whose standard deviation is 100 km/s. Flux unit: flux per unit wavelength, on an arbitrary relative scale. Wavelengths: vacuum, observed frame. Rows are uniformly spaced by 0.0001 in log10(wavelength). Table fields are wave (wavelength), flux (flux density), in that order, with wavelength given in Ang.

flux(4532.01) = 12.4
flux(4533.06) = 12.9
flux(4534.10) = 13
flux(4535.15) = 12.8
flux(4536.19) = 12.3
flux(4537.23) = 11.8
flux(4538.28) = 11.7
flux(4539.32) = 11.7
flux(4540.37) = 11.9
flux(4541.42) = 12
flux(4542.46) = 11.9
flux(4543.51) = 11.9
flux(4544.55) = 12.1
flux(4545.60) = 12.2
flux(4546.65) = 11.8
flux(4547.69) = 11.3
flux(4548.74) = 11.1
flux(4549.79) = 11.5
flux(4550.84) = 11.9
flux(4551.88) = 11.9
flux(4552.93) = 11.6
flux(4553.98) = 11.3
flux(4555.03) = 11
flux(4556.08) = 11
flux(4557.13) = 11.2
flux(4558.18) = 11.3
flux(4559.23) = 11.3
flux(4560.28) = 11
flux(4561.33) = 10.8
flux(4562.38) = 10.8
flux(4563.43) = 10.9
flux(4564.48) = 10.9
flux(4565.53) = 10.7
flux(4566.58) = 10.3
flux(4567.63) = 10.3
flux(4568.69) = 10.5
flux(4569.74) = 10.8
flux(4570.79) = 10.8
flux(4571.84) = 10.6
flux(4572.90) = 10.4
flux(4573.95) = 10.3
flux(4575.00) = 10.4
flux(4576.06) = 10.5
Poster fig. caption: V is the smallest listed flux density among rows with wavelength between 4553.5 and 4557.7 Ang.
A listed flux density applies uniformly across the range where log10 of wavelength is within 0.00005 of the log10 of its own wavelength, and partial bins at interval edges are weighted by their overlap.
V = 11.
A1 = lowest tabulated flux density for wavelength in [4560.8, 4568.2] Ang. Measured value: 10.3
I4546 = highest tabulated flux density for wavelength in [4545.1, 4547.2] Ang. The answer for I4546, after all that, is 12.2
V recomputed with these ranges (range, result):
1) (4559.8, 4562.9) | 10.8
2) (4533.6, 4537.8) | 11.8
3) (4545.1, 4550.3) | 11.1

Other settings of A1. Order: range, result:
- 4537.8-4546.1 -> 11.7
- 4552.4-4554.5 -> 11.3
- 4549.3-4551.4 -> 11.5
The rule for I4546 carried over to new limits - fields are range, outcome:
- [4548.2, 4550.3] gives 11.5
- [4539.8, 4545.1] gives 12.1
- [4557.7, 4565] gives 11.3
